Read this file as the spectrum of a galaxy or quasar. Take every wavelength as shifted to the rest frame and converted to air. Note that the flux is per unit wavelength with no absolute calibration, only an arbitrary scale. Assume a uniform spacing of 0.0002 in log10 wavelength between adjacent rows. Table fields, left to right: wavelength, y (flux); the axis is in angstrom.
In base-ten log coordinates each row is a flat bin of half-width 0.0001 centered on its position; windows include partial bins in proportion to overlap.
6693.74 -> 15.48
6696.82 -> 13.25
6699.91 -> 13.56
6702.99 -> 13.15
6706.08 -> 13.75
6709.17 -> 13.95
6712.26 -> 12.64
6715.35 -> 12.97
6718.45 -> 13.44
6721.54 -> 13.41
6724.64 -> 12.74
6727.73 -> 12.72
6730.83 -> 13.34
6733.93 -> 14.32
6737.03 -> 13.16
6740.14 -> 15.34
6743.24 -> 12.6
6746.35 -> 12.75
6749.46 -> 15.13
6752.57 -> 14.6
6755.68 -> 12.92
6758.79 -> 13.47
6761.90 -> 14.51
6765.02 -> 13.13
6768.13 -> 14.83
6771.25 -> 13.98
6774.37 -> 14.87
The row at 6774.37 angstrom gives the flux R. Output 14.87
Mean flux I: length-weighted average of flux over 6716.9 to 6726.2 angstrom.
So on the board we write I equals 13.2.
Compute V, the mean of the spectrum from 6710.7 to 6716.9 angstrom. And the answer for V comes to 12.8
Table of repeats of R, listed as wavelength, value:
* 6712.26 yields 12.64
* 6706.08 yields 13.75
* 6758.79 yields 13.47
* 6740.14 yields 15.34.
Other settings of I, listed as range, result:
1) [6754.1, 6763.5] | 13.6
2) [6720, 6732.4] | 13.1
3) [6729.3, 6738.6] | 13.6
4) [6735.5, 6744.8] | 13.7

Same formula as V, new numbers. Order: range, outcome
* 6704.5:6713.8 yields 13.4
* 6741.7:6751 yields 13.5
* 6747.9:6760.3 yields 14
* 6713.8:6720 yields 13.2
